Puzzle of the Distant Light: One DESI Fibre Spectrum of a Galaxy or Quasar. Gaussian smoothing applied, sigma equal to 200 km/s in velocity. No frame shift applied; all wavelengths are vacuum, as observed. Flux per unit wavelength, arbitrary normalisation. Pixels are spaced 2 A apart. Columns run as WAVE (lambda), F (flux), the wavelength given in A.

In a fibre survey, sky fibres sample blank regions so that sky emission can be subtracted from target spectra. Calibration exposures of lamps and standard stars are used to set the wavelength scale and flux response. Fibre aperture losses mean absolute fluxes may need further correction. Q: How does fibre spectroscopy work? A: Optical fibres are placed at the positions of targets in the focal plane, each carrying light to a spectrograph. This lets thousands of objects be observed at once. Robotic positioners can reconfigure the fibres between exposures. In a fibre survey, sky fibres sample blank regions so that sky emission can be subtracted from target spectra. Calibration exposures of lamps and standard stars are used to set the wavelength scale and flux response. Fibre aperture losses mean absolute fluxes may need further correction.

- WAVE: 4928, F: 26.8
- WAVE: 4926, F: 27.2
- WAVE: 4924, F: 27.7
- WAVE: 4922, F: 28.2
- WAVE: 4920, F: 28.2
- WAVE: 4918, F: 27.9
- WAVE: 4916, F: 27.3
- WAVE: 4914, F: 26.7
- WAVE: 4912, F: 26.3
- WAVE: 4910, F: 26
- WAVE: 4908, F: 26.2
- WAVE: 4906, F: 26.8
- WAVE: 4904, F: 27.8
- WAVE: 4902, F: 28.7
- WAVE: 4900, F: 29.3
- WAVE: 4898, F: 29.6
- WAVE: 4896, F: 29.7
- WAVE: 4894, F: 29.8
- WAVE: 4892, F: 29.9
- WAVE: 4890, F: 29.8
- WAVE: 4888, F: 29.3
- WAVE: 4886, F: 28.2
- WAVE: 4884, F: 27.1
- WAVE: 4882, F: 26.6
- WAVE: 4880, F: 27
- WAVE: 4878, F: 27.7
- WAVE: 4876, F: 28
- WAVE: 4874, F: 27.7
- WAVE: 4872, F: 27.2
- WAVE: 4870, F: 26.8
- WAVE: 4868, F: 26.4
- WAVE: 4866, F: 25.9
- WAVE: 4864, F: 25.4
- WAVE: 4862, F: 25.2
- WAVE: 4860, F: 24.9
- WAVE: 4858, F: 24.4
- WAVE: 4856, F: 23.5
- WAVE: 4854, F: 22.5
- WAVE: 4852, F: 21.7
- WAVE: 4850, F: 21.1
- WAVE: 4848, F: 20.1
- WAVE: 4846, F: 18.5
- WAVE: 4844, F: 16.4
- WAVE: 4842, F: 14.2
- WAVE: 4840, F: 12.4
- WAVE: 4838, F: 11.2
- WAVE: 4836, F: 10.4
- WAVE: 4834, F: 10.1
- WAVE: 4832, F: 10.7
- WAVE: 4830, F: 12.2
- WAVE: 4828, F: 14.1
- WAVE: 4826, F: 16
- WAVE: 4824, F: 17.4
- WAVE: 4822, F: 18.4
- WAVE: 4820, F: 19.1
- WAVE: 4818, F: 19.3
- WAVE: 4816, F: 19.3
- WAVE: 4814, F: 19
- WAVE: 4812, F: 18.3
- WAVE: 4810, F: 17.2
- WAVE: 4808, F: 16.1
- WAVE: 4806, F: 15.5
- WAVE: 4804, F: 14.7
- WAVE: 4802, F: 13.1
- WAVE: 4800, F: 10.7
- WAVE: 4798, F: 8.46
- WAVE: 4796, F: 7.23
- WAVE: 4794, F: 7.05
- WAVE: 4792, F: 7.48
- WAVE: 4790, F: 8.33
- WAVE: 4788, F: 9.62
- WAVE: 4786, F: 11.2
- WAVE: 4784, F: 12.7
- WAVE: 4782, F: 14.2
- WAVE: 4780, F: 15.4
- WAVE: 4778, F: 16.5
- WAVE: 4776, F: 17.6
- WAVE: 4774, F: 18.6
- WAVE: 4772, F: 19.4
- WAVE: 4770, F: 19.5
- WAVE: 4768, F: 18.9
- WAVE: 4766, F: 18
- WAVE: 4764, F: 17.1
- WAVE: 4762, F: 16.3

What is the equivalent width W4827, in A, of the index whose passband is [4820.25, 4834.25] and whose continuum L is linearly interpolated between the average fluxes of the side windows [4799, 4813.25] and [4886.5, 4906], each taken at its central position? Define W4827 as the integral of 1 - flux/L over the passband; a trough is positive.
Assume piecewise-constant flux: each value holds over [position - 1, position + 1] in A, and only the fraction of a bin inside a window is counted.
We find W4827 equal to 2.8 A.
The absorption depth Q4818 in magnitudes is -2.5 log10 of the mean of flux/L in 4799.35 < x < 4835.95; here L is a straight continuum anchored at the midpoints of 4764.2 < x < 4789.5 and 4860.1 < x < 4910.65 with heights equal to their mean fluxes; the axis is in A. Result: 0.28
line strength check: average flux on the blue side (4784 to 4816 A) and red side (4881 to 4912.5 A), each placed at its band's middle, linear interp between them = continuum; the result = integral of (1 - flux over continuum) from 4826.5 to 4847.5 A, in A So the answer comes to 6.0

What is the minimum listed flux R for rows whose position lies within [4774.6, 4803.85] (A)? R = 7.05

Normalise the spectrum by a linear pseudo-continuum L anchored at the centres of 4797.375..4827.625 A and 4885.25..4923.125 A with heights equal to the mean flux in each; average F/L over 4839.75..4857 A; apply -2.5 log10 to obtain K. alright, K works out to 0.10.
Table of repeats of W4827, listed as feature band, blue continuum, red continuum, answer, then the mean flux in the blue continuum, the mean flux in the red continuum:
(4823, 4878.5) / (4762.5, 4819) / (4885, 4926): 5.2 A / 14.7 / 28.1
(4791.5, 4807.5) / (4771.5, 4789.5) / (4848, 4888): 6.0 A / 14.7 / 25.6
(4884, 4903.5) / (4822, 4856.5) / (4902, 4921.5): -3.9 A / 16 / 27.1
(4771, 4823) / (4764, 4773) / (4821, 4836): 5.9 A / 18.7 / 13.9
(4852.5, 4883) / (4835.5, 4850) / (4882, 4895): -4.5 A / 15.3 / 28.8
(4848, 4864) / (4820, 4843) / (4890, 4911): -3.7 A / 13.6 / 28.4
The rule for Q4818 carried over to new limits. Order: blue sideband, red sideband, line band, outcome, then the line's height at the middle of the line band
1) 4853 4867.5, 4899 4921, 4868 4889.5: -0.08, 25.6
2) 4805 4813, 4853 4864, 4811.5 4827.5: 0.00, 18.4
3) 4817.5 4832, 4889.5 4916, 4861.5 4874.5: -0.16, 22.8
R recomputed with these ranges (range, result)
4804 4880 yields 10.1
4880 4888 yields 26.6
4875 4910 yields 26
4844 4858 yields 16.4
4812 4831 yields 12.2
